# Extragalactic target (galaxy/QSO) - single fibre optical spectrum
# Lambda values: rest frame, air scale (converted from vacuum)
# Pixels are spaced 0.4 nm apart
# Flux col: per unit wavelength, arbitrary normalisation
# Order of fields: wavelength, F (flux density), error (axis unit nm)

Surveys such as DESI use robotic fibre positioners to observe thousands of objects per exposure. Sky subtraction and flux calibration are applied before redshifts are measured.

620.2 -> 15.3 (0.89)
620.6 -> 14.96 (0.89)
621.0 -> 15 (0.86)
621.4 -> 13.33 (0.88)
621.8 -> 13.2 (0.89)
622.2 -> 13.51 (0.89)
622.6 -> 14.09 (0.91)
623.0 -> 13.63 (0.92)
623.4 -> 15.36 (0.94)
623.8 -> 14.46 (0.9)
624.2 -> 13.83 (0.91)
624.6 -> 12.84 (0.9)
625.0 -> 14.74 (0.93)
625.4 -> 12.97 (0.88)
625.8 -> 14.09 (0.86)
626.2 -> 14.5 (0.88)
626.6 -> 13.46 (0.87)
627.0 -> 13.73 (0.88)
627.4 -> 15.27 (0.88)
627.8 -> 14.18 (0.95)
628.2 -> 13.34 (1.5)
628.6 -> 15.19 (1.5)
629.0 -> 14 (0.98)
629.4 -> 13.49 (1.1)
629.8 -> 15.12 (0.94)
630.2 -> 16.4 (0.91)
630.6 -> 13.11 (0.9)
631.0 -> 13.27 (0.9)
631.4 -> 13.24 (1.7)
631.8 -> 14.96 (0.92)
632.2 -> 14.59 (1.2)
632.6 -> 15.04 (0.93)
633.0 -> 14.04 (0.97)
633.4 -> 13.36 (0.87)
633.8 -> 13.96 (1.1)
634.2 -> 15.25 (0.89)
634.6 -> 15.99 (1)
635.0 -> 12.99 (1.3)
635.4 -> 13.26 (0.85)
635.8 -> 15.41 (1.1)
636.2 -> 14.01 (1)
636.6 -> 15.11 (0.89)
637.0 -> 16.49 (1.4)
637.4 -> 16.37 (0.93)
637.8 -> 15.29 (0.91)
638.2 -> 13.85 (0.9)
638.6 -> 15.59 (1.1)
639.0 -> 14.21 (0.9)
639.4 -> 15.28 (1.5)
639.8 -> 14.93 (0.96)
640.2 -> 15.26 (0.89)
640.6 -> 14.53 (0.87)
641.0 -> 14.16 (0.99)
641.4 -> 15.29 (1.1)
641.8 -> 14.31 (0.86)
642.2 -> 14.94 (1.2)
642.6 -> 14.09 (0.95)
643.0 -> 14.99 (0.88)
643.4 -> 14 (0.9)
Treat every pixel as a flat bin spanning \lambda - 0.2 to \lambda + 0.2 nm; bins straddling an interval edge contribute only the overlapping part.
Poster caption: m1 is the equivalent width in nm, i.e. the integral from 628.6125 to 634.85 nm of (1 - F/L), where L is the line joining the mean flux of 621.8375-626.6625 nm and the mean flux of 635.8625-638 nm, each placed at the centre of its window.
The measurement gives 0.181 nm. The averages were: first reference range 13.9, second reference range 15.5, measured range 14.4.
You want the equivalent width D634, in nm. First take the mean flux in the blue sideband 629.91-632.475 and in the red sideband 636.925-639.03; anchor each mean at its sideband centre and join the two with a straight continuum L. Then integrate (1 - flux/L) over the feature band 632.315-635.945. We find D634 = 0.10 nm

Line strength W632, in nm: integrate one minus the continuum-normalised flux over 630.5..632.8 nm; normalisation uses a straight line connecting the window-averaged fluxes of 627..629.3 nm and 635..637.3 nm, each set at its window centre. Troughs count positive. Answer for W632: 0.07 nm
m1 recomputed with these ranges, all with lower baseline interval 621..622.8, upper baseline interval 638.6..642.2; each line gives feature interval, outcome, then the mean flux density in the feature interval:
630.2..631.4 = 0.04 nm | 13.7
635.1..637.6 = -0.08 nm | 15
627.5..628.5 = 0.00 nm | 14.1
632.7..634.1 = 0.04 nm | 14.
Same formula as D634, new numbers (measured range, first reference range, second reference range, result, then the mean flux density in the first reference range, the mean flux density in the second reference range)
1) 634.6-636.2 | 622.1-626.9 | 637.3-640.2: 0.07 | 14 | 15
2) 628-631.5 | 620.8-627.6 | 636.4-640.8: 0.07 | 14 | 15.2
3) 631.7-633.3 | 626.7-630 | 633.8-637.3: 0.00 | 14.3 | 14.8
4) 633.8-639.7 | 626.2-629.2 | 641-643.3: -0.17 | 14.2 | 14.6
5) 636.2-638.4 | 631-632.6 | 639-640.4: -0.08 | 14.2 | 15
